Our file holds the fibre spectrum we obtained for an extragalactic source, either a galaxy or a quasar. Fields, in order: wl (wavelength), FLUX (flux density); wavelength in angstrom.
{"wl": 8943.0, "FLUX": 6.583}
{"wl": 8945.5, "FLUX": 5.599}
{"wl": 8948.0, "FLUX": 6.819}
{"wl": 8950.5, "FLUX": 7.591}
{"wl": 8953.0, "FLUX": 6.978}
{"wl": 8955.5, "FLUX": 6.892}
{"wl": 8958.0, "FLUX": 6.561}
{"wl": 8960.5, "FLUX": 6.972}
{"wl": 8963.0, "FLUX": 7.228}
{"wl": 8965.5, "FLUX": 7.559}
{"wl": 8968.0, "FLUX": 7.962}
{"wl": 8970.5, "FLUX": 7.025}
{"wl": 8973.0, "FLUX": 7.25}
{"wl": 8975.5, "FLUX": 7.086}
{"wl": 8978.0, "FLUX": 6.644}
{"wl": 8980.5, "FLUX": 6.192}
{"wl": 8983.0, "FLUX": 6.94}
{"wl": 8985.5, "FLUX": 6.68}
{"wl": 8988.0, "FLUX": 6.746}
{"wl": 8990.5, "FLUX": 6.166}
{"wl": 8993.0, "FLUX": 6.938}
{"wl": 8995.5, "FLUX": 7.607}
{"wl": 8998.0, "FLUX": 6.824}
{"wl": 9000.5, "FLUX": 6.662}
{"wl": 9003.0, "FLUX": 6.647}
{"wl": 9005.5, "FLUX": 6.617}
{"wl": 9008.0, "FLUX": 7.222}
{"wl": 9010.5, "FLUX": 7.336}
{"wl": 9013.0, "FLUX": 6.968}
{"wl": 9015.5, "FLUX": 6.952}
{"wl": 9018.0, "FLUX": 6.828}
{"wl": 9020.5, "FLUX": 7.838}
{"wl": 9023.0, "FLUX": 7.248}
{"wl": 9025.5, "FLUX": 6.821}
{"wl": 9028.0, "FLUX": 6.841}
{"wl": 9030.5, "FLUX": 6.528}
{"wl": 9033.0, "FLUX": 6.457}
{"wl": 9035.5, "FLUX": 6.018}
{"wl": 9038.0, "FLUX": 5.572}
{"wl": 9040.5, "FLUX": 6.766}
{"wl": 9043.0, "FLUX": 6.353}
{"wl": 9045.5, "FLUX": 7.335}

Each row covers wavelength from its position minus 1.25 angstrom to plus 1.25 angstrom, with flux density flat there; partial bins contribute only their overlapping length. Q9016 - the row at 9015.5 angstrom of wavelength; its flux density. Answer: 6.952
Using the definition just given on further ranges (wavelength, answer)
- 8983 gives 6.94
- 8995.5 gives 7.607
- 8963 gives 7.228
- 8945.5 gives 5.599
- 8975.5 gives 7.086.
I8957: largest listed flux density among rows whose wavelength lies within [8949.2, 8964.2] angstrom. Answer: 7.591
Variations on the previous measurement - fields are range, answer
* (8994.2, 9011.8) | 7.607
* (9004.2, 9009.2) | 7.222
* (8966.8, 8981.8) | 7.962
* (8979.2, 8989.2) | 6.94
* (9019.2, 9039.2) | 7.838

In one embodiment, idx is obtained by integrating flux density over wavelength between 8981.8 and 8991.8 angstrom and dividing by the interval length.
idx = 6.63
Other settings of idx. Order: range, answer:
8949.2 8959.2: 7.01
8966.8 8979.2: 7.19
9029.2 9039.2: 6.15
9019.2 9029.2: 7.19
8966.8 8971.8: 7.49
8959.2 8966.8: 7.25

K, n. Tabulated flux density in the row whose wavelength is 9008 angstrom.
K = 7.222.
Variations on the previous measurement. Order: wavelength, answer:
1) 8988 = 6.746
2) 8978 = 6.644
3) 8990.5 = 6.166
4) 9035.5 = 6.018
